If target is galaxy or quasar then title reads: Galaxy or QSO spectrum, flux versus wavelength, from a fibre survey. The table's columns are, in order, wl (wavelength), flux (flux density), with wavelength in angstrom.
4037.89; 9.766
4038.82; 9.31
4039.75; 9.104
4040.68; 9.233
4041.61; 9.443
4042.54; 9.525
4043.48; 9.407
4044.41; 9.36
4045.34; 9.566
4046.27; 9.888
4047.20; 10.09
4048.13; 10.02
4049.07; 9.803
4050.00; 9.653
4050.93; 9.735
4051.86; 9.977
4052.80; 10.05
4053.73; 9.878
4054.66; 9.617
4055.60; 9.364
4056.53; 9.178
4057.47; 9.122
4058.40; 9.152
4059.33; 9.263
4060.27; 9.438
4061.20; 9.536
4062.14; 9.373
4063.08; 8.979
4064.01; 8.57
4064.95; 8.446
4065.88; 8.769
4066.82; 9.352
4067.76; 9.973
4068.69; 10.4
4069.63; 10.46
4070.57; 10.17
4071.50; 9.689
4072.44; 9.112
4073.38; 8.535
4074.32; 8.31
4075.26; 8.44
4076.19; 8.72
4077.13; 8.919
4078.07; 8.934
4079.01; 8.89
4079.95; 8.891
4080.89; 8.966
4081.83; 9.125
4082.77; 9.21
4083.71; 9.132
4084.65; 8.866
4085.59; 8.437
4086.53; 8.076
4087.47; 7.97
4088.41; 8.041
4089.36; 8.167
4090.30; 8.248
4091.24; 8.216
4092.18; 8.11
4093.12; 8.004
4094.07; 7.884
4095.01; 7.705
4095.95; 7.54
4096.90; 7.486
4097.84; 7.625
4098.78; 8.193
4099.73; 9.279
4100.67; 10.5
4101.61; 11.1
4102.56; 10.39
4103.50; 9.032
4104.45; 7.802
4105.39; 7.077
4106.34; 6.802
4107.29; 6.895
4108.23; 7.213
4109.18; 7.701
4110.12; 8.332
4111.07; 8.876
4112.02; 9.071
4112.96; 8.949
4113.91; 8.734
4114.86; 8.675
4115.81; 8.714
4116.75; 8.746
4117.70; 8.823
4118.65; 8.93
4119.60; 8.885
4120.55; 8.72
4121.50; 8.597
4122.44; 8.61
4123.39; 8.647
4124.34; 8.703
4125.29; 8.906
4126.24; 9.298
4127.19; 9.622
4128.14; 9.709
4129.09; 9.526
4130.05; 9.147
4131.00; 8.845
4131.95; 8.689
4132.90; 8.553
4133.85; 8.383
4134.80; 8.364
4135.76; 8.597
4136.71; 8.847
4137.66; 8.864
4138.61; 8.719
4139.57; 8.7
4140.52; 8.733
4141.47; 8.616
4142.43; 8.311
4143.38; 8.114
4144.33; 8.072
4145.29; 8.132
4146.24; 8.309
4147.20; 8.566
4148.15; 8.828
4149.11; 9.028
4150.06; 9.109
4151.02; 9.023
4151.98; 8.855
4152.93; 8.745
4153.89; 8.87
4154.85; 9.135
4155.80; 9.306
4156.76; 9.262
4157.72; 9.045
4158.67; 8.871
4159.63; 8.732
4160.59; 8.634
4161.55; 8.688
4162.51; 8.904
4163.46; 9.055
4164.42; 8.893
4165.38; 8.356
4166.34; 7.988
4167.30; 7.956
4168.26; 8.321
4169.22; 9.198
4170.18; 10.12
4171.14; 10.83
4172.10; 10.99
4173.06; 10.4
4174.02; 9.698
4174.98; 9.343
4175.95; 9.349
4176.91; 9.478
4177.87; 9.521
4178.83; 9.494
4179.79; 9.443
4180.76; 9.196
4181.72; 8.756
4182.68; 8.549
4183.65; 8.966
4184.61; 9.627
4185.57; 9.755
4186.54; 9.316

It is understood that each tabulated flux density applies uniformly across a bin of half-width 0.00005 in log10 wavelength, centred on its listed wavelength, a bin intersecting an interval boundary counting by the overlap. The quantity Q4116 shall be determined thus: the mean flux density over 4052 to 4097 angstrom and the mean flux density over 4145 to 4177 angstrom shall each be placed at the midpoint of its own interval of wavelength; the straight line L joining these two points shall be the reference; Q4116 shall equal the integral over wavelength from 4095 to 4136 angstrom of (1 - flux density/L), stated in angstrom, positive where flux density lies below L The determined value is 1.5 angstrom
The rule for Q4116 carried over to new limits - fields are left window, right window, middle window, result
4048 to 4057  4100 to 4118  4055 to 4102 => 1.7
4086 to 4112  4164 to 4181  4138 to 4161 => 0.7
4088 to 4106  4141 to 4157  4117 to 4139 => -0.7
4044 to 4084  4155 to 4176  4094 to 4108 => 1.4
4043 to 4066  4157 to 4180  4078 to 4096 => 1.8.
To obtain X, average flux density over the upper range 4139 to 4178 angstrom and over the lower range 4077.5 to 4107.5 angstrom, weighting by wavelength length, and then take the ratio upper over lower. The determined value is 1.06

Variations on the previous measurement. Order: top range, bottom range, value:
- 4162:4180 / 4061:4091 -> 1.04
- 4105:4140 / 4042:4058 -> 0.89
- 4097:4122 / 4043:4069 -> 0.90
